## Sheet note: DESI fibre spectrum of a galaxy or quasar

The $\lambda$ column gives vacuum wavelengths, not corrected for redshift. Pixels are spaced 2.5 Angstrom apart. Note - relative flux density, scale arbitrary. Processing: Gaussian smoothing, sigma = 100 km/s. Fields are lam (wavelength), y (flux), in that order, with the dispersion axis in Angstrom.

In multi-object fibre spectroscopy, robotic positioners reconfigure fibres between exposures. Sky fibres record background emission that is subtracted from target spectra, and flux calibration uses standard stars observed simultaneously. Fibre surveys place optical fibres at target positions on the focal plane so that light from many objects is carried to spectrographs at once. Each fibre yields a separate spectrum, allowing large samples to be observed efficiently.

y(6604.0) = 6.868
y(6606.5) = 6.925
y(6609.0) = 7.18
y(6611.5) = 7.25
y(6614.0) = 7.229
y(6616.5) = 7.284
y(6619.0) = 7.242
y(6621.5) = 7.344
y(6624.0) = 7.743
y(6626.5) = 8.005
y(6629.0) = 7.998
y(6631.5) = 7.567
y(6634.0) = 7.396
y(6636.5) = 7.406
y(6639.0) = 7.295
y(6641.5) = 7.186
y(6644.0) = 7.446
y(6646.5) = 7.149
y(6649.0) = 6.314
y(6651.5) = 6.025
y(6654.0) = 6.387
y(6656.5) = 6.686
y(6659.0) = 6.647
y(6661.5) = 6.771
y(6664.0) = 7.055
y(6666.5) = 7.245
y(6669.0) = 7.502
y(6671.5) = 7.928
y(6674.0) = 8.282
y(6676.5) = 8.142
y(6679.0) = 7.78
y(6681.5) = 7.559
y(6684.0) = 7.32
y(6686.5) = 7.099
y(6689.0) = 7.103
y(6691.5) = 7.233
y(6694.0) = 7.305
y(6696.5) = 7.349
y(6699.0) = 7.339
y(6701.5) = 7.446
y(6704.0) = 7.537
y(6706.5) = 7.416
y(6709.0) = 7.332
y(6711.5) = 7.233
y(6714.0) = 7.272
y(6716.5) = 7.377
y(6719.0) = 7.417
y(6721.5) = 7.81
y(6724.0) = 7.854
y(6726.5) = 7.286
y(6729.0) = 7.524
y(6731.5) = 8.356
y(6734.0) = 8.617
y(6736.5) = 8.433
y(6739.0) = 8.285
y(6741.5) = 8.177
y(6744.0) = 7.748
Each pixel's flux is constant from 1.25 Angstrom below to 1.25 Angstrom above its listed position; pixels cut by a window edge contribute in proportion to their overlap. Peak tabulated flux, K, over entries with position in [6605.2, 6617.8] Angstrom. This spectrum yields 7.284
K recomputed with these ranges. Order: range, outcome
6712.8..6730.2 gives 7.854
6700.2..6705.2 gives 7.537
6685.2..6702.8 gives 7.446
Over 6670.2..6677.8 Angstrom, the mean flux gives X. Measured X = 8.11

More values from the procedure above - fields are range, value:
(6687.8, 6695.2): 7.21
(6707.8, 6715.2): 7.28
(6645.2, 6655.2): 6.47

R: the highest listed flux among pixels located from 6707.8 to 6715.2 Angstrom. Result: 7.332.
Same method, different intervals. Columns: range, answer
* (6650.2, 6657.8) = 6.686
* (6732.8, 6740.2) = 8.617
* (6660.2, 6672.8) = 7.928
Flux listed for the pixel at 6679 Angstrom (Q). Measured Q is 7.78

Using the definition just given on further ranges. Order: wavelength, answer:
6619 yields 7.242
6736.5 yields 8.433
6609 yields 7.18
